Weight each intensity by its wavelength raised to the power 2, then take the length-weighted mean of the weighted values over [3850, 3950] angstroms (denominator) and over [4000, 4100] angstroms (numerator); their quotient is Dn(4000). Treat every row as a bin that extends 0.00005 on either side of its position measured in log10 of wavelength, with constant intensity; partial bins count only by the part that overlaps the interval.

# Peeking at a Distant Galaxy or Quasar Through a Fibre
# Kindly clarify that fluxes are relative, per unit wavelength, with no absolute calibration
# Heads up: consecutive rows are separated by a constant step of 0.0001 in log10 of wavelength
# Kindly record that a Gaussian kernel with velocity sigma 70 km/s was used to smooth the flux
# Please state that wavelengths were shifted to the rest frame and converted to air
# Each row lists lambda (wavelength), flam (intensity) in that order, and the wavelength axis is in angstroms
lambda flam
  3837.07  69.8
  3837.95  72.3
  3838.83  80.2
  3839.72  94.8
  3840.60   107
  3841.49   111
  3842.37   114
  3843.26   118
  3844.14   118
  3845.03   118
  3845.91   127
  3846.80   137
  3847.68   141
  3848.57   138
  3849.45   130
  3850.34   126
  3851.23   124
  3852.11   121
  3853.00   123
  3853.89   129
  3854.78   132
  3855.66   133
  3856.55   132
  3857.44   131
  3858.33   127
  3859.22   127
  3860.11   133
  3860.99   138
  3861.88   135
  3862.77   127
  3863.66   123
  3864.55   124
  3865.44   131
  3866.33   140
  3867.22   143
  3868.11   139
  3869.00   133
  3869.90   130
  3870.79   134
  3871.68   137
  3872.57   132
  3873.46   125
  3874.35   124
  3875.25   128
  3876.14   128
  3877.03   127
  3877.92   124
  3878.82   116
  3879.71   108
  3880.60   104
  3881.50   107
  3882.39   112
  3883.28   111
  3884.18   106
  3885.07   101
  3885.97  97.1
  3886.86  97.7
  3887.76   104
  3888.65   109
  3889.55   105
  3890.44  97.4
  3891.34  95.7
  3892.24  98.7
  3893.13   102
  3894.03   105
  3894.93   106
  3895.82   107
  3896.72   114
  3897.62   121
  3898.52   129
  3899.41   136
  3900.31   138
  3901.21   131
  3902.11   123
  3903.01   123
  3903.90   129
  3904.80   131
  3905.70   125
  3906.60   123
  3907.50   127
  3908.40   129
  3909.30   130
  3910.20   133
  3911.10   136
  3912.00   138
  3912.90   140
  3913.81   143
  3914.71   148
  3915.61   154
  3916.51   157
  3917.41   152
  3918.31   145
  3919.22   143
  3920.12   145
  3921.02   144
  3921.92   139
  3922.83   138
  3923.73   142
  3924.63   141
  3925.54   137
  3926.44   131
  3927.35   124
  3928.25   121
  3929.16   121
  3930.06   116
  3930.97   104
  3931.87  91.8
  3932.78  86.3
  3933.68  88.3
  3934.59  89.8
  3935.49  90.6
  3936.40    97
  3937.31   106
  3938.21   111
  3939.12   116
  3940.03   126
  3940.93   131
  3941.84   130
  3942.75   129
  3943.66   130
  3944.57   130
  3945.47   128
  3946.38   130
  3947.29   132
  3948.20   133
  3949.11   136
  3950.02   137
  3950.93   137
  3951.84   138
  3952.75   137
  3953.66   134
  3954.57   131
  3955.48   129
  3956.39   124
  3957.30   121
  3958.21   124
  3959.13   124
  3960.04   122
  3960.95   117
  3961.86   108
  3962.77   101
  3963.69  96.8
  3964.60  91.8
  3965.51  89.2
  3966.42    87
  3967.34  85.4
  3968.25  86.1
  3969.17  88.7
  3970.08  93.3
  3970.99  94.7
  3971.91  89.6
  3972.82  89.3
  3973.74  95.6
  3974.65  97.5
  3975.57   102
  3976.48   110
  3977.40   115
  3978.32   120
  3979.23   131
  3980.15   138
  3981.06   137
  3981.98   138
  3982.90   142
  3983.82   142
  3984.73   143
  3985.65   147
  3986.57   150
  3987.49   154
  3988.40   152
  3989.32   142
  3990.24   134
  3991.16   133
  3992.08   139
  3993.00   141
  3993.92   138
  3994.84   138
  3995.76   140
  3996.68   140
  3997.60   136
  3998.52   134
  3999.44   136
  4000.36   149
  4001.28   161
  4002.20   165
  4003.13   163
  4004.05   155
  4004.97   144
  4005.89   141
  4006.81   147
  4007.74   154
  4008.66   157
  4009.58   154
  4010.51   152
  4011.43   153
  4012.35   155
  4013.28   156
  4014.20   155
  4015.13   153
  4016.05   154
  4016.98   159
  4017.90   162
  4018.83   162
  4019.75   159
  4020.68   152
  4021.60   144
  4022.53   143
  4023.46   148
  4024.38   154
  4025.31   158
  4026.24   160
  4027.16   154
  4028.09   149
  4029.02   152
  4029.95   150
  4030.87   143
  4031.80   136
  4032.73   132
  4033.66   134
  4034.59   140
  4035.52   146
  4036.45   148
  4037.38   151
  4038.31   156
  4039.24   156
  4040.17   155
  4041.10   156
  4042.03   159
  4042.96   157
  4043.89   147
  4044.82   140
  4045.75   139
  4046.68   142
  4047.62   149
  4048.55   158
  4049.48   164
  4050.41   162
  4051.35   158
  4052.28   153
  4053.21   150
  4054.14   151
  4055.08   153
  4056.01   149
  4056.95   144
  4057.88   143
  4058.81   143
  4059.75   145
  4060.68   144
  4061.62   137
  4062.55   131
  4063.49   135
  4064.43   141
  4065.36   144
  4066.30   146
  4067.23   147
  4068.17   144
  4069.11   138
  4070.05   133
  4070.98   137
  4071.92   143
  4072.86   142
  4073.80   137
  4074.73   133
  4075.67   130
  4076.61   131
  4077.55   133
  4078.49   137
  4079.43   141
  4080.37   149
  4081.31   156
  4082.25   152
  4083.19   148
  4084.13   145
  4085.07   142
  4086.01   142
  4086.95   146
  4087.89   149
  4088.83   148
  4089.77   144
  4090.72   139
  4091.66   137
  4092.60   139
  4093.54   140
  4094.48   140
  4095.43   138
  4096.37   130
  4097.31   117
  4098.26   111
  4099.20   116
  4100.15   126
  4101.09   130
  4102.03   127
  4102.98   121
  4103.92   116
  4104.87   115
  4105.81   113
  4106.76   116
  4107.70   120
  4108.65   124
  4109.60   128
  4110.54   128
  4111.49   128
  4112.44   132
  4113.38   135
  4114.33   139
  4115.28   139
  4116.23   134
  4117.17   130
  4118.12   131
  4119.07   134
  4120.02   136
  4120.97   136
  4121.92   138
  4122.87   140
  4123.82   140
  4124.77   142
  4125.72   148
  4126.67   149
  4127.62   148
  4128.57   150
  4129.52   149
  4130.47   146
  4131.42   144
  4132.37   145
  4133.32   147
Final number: 1.27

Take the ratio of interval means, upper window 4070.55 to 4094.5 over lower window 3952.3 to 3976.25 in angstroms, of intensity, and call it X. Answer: 1.33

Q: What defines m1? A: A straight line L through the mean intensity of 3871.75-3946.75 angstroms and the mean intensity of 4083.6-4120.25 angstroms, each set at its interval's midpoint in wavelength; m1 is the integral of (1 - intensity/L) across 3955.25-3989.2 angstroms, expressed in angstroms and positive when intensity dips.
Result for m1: 2.48 angstroms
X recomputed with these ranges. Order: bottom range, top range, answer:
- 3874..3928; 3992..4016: 1.19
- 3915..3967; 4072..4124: 1.09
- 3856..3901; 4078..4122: 1.11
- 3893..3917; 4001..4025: 1.19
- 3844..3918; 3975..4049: 1.17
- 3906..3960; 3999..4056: 1.19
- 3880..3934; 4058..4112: 1.11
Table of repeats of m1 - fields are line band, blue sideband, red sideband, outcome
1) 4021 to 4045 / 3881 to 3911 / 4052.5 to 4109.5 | -3.2 angstroms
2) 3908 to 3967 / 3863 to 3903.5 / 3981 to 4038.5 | 2.7 angstroms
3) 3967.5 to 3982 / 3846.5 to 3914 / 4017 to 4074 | 3.3 angstroms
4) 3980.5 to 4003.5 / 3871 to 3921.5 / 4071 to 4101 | -2.3 angstroms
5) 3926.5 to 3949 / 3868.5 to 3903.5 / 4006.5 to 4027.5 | 2.7 angstroms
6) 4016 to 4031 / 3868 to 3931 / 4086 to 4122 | -2.9 angstroms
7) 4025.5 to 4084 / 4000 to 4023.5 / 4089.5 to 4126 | -1.0 angstroms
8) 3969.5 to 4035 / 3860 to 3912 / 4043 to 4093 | -2.3 angstroms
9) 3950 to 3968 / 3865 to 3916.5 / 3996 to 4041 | 2.8 angstroms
